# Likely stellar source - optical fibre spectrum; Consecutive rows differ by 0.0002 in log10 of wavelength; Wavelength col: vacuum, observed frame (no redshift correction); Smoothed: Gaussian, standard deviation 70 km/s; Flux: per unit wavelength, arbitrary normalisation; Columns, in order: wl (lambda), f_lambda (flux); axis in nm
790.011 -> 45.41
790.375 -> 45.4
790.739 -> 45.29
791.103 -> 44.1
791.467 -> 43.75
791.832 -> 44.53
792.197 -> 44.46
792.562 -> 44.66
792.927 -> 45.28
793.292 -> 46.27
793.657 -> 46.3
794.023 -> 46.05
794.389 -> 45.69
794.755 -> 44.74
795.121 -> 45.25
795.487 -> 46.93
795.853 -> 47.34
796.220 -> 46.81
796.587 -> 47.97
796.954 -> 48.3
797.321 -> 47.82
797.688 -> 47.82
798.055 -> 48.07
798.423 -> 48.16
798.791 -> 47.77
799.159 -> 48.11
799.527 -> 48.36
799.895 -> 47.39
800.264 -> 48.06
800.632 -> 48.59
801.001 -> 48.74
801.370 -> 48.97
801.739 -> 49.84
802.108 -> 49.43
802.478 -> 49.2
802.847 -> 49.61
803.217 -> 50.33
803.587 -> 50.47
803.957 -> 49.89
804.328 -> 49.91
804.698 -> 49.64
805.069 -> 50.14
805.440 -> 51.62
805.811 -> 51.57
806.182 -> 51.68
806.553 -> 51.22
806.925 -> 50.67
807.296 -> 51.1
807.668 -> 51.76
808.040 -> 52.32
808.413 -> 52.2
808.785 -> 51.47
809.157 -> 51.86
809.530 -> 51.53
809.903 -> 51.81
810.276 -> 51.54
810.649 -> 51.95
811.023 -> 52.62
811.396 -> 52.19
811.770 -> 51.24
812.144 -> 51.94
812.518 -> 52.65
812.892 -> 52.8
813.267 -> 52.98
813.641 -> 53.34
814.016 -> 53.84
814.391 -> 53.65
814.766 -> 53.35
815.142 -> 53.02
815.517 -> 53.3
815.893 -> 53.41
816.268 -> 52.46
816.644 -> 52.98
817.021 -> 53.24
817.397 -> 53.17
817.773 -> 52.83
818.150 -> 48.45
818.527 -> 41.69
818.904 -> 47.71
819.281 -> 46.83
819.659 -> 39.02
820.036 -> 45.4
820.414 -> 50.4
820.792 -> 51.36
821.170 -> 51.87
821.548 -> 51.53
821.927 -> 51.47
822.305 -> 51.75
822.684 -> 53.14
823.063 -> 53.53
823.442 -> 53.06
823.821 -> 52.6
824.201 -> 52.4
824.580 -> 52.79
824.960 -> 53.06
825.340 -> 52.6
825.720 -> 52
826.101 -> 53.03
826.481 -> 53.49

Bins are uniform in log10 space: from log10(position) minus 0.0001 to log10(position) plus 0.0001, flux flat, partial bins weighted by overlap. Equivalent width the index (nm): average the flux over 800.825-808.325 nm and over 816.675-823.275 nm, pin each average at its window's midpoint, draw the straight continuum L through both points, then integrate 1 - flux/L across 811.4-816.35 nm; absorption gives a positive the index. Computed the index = -0.29 nm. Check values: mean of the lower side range 50.4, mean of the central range 52.9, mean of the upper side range 49.7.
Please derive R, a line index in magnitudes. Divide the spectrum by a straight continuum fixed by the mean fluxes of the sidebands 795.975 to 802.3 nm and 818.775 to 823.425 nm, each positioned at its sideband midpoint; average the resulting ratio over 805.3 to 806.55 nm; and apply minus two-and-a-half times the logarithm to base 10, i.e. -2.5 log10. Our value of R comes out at -0.06 mag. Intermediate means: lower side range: 48.2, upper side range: 49.7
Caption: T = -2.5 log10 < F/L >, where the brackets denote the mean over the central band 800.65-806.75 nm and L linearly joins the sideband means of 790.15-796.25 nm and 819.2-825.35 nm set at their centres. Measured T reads -0.06 mag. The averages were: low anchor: 45.4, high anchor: 50.8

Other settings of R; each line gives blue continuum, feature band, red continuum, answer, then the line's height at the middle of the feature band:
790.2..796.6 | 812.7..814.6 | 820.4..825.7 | -0.07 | 50.2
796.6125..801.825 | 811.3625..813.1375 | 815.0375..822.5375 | -0.06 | 49.5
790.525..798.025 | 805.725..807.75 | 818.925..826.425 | -0.07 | 48.2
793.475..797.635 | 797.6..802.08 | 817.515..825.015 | -0.03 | 47.2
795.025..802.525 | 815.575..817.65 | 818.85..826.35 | -0.06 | 50.2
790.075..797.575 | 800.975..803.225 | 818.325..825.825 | -0.05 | 47.1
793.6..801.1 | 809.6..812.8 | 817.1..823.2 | -0.07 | 48.6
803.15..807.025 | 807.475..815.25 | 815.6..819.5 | -0.04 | 50.5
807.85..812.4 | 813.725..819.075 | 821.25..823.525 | 0.01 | 52.1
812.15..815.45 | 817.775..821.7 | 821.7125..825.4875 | 0.11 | 52.8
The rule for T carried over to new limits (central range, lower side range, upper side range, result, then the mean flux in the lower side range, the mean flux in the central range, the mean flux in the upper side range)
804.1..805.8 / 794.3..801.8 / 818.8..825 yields -0.04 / 47.6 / 50.4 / 50.4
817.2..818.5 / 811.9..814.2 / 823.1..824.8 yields 0.05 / 52.9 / 50.3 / 52.8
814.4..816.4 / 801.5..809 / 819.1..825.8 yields -0.05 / 50.7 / 53.2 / 50.8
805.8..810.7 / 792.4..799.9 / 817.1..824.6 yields -0.07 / 46.9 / 51.6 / 50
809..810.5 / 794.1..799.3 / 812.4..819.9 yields -0.04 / 47.2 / 51.7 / 51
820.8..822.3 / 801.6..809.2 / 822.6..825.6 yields 0.02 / 50.7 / 51.6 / 52.9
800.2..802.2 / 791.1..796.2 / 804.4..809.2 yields 0.00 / 45.5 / 49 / 51.3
